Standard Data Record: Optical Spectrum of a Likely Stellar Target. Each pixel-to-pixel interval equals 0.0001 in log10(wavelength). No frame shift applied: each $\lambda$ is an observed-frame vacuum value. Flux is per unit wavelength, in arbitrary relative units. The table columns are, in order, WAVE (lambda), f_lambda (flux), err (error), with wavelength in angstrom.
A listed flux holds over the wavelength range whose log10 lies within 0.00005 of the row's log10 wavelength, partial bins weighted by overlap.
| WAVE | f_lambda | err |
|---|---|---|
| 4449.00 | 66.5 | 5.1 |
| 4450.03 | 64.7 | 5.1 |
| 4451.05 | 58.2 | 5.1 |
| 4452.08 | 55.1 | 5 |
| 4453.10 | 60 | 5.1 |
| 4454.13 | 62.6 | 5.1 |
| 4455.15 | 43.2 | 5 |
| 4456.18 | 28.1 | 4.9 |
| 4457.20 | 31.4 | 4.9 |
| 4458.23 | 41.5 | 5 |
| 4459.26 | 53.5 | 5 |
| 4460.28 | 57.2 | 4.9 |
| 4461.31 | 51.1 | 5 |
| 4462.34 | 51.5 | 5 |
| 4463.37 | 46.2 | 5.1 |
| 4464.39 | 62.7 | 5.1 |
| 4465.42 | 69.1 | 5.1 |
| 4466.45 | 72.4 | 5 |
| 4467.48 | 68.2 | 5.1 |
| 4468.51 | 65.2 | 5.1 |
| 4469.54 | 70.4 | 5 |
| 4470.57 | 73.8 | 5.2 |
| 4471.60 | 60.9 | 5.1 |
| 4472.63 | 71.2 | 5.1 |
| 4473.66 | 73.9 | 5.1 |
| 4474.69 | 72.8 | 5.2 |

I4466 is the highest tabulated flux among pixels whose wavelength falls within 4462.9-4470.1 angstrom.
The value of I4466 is 72.4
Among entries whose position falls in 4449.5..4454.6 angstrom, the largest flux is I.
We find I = 64.7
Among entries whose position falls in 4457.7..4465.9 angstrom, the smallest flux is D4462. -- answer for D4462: 41.5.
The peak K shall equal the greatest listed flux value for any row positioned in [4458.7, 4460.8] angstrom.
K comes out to 57.2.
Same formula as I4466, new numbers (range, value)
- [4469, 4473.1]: 73.8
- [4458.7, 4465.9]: 69.1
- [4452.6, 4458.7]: 62.6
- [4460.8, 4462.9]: 51.5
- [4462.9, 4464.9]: 62.7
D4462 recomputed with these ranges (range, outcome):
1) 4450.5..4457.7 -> 28.1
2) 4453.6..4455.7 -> 43.2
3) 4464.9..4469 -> 65.2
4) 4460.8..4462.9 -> 51.1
